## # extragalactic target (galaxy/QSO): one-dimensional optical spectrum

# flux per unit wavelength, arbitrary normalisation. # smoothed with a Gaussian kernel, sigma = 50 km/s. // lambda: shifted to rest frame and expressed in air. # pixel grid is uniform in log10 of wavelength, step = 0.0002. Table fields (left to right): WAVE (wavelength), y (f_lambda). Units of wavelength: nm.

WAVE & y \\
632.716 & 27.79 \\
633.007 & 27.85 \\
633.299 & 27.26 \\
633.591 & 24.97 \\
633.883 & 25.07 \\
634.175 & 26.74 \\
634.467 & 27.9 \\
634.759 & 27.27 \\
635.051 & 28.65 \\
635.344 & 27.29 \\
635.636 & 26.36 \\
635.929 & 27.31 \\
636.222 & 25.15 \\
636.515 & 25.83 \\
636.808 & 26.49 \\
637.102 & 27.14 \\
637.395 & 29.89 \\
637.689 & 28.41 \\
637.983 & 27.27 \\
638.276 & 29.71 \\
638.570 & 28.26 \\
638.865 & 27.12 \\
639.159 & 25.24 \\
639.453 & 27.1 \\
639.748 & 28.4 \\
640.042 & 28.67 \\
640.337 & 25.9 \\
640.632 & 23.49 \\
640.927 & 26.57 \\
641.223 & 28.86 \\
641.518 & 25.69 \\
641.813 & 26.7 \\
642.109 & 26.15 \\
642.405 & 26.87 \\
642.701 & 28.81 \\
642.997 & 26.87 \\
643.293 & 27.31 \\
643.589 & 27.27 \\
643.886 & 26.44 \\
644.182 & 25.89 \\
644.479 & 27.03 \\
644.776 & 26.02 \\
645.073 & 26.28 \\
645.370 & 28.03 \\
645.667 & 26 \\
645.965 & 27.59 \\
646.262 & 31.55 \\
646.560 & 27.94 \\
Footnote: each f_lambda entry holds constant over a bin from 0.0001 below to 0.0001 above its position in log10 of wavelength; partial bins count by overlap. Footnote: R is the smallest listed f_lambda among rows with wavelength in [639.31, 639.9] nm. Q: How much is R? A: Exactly 27.1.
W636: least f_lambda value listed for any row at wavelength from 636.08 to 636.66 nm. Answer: 25.15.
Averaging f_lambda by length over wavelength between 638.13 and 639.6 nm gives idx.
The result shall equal 27.5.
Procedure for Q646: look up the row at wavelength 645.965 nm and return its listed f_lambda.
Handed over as 27.59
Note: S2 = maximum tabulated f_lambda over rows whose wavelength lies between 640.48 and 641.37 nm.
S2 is 28.86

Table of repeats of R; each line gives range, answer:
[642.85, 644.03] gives 26.44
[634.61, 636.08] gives 26.36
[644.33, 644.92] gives 26.02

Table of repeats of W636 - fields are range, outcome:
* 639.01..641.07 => 23.49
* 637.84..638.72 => 27.27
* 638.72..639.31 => 25.24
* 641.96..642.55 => 26.15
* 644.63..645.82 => 26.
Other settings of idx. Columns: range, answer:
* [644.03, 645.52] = 26.7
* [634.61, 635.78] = 27.4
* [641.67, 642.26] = 26.4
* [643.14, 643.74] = 27.3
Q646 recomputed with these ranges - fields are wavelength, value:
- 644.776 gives 26.02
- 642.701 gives 28.81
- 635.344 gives 27.29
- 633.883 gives 25.07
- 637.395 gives 29.89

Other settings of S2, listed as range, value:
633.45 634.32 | 26.74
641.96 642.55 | 26.87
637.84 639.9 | 29.71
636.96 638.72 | 29.89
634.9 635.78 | 28.65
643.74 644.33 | 26.44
